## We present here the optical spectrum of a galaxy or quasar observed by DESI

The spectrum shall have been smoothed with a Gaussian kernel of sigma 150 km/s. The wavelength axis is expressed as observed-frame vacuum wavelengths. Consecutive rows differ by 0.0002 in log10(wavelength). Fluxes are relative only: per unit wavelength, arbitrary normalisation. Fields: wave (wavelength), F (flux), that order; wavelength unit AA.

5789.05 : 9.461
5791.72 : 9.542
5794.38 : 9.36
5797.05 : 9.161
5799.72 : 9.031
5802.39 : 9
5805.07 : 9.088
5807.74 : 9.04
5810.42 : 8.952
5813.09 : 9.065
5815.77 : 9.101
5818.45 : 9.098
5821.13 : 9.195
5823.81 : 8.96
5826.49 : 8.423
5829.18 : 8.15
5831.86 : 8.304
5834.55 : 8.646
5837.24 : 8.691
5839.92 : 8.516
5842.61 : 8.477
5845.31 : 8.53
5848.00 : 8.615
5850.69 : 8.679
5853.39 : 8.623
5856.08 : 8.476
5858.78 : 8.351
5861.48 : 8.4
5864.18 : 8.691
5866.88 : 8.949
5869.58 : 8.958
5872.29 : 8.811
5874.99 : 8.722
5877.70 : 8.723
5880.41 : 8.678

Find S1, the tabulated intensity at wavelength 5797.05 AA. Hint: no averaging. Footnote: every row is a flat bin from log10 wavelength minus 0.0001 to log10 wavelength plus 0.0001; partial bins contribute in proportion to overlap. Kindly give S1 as 9.161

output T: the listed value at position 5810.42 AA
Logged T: 8.952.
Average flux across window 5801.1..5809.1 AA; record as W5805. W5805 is 9.03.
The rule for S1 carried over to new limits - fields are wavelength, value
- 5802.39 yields 9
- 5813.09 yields 9.065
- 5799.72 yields 9.031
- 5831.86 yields 8.304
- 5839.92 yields 8.516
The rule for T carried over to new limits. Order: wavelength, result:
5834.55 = 8.646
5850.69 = 8.679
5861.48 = 8.4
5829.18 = 8.15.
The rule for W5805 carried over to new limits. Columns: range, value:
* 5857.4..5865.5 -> 8.48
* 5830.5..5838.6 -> 8.55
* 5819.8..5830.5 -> 8.68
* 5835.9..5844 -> 8.56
